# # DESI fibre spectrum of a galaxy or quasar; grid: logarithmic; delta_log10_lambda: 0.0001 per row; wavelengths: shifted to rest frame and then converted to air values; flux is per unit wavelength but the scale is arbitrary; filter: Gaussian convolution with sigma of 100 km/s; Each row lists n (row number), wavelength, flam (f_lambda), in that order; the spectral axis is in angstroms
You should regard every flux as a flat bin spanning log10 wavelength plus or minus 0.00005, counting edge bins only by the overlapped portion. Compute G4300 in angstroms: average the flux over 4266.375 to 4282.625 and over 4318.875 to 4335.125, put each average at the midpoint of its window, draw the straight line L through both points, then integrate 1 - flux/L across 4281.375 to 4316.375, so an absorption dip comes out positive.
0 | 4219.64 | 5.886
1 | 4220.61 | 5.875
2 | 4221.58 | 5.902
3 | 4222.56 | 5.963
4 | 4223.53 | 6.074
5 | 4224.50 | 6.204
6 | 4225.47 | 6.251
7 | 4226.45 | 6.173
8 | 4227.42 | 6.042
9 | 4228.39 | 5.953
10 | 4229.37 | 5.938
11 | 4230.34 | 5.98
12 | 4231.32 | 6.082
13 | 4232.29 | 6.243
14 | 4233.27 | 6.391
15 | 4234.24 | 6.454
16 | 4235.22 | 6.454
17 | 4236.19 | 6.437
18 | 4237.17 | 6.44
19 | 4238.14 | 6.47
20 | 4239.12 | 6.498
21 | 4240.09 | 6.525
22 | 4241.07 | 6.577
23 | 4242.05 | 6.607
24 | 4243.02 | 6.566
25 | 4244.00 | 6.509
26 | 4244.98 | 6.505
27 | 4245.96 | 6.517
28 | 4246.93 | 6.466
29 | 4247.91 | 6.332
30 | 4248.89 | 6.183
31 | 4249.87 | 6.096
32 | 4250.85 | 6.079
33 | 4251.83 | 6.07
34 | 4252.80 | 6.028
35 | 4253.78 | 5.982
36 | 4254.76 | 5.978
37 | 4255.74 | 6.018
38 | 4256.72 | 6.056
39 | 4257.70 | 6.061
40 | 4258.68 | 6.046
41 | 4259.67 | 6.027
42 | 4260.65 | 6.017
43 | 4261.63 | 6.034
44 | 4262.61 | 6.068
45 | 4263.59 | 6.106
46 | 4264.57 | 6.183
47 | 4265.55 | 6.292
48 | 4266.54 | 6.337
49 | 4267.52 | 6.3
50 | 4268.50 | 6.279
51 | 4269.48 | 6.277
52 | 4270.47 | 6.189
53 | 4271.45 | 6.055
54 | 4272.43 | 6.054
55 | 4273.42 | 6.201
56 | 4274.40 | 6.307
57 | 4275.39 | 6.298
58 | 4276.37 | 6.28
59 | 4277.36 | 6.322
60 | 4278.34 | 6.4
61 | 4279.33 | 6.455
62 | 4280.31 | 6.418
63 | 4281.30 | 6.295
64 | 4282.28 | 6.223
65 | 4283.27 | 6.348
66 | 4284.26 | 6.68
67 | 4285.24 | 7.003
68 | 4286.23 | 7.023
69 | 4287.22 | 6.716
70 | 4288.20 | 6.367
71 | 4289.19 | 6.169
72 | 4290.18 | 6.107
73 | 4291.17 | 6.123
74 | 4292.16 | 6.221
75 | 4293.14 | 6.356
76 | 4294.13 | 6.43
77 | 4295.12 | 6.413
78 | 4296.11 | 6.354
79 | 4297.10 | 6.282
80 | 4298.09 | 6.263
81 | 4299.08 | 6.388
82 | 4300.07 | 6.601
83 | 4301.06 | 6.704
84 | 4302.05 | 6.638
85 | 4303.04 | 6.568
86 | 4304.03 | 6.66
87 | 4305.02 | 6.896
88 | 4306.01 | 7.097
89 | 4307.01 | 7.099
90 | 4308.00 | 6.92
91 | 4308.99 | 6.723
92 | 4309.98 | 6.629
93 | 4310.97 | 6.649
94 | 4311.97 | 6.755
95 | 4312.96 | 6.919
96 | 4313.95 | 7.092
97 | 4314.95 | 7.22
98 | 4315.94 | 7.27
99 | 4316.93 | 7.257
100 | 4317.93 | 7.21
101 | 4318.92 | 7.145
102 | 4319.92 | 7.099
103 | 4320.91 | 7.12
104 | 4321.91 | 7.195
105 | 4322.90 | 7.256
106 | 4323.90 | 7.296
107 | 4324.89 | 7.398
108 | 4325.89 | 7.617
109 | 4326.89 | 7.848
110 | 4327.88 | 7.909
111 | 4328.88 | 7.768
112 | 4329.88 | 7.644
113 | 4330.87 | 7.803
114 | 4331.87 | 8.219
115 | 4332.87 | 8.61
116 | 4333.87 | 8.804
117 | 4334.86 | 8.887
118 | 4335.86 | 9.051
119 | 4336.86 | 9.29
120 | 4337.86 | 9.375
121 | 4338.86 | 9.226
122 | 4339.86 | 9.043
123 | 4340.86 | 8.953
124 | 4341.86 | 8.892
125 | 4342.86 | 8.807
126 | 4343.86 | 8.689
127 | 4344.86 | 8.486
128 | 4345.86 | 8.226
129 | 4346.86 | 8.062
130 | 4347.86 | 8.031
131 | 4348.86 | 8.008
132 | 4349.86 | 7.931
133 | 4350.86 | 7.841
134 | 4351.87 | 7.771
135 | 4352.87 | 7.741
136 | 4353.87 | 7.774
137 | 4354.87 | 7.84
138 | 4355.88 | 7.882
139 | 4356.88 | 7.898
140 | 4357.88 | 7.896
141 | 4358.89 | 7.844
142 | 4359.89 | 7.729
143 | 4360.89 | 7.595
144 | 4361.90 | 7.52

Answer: 1.7 angstroms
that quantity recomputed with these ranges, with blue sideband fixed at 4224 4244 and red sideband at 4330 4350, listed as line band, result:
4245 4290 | 5.0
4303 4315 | 1.6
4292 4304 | 2.0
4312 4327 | 1.7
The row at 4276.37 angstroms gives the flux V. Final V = 6.28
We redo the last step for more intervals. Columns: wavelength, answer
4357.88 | 7.896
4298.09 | 6.263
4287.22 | 6.716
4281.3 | 6.295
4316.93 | 7.257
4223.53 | 6.074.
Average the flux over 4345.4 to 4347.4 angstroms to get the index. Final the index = 8.15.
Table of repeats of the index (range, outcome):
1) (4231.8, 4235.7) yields 6.38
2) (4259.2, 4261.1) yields 6.03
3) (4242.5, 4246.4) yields 6.52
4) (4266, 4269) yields 6.31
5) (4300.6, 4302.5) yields 6.67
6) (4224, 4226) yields 6.22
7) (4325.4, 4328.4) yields 7.79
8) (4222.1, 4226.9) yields 6.13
